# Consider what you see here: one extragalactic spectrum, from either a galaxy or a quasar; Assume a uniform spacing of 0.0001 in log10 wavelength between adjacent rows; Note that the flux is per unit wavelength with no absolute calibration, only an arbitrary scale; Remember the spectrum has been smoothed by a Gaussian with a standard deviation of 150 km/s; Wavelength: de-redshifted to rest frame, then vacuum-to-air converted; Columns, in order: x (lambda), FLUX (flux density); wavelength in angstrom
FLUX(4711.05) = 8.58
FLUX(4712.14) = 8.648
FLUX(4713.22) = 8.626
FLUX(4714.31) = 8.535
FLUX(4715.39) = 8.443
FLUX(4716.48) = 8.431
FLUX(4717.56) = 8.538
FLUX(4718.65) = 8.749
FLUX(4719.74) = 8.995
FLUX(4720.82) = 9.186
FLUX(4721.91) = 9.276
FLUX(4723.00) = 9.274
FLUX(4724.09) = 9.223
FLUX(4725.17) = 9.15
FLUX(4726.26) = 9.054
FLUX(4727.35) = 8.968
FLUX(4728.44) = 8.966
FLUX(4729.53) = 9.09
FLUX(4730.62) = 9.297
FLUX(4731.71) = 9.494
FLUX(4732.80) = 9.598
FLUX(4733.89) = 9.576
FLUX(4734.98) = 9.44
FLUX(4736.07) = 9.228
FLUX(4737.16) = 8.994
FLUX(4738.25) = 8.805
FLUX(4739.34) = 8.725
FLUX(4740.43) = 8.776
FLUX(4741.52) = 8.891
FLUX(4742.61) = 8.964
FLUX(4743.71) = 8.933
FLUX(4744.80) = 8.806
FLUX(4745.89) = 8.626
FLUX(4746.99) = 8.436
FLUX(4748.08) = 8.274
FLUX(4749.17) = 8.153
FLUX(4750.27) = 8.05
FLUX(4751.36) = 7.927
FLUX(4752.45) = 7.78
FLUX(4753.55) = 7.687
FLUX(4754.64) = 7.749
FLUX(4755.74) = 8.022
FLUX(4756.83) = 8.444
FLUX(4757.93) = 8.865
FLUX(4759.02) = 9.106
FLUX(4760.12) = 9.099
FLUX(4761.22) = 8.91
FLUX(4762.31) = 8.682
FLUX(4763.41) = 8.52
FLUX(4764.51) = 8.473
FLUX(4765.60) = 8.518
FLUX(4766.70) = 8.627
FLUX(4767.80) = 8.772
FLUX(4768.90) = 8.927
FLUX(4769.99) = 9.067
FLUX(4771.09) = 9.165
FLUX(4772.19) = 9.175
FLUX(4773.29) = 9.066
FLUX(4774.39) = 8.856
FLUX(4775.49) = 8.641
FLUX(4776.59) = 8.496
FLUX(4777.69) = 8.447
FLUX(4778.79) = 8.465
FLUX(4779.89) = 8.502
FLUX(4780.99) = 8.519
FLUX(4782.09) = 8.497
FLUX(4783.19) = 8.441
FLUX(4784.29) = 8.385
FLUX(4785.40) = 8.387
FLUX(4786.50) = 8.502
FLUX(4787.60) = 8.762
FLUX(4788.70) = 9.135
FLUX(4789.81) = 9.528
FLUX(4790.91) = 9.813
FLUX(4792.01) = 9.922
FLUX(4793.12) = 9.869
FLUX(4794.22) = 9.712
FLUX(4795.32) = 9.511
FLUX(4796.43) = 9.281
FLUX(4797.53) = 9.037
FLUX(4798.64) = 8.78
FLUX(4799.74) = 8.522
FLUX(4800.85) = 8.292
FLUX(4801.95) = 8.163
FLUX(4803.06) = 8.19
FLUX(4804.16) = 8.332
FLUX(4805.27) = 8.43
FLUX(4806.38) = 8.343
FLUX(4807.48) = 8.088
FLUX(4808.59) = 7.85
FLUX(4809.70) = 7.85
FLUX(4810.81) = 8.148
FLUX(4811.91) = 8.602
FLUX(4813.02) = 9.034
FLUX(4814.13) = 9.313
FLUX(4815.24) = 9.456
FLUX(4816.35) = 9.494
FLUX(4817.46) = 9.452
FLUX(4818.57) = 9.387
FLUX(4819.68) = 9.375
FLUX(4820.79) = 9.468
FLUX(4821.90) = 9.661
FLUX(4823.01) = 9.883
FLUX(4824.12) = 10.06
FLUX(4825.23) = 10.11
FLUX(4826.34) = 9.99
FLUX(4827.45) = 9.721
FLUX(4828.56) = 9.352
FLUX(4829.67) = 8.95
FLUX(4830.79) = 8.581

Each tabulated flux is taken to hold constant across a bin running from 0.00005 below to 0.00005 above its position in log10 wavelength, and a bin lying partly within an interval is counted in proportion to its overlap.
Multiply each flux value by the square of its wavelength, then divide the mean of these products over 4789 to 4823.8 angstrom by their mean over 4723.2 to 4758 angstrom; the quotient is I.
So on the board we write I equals 1.1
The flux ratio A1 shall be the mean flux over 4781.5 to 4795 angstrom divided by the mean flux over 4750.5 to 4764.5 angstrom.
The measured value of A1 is 1.1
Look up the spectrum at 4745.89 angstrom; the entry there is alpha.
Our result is 8.626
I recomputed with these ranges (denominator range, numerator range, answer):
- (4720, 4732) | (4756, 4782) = 0.97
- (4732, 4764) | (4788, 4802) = 1.09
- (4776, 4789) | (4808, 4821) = 1.06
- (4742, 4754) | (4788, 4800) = 1.15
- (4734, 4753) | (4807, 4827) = 1.09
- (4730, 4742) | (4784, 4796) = 1.03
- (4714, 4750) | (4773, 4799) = 1.02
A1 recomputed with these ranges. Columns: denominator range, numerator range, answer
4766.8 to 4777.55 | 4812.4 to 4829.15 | 1.08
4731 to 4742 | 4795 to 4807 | 0.94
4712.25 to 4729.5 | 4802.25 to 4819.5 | 0.97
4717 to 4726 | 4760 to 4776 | 0.98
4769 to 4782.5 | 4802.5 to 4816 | 0.97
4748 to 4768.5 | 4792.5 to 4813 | 1.03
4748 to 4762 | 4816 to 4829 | 1.16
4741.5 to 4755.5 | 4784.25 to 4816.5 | 1.06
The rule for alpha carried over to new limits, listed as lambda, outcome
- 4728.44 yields 8.966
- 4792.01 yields 9.922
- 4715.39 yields 8.443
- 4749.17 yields 8.153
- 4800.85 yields 8.292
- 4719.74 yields 8.995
